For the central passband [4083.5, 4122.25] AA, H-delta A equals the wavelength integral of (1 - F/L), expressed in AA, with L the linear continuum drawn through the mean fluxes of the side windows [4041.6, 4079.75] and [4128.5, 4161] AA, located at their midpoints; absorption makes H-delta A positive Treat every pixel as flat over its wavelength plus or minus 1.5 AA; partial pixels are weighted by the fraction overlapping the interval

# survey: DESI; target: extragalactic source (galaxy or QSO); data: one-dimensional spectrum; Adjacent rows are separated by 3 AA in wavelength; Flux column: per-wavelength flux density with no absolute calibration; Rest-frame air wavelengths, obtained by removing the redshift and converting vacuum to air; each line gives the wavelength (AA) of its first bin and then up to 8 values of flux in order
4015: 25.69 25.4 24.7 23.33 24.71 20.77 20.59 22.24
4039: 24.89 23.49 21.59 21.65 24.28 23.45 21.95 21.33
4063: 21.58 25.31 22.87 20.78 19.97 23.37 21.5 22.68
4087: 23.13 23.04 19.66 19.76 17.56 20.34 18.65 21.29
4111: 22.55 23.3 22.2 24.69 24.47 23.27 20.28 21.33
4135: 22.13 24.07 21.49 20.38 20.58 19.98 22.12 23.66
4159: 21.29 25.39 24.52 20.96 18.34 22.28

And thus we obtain 1.0 AA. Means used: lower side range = 22.4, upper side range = 21.7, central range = 21.5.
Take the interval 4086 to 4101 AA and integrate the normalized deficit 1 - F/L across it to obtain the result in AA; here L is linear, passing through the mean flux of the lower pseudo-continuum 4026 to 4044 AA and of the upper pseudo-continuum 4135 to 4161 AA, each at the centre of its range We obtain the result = 1.1 AA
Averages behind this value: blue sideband 22.7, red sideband 21.8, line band 20.5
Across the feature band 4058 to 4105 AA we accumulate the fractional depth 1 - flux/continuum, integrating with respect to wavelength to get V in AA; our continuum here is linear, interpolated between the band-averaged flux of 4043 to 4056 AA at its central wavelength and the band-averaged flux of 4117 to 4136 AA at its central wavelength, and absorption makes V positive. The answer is 2.64 AA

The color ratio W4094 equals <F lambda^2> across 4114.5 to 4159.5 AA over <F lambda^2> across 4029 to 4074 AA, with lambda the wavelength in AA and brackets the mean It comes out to 1.03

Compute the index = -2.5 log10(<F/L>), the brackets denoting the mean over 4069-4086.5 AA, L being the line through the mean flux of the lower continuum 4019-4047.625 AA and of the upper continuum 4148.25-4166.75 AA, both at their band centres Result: 0.05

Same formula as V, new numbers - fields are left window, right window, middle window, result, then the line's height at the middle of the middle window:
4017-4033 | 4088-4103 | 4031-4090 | -1.89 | 21.8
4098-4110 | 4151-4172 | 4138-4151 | 0.32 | 21.6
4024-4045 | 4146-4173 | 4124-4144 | 0.04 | 22.1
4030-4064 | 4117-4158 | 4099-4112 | 1.16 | 22.3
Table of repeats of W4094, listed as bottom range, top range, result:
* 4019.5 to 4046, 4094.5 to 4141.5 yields 0.99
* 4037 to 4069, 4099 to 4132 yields 0.98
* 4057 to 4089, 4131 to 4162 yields 1.02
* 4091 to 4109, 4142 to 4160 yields 1.12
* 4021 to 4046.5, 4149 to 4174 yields 1.03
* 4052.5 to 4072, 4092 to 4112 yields 0.90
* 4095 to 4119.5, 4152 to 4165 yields 1.14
